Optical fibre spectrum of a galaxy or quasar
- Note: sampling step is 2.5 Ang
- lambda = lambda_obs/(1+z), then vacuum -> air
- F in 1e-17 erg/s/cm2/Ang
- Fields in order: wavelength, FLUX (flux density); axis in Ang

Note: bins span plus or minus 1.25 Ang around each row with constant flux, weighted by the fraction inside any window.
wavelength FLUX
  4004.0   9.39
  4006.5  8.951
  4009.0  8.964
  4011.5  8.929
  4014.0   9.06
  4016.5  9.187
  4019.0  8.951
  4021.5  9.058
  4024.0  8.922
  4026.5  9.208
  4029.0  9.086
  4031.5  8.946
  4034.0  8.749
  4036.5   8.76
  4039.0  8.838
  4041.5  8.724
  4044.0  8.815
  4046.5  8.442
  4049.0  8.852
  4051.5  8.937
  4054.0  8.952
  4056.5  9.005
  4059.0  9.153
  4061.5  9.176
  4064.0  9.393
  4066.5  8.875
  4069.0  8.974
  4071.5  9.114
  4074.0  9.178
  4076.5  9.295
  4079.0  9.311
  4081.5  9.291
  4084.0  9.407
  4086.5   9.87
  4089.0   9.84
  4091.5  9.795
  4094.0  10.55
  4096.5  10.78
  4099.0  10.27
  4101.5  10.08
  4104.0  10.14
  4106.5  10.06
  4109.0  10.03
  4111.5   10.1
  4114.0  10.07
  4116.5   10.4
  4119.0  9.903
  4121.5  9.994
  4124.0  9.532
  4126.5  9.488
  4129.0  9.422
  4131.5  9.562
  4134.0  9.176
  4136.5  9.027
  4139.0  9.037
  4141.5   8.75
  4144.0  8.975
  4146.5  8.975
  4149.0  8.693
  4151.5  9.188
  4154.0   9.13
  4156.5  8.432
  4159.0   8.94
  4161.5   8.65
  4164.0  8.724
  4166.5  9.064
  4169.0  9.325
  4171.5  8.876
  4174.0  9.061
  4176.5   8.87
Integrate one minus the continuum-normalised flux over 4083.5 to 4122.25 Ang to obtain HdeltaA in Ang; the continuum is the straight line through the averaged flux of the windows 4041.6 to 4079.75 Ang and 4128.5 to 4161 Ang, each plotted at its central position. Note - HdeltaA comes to -4.7 Ang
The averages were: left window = 9.02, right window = 9.01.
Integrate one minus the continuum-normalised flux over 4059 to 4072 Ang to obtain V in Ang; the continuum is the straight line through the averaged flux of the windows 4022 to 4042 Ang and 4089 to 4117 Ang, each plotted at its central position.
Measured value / 0.55 Ang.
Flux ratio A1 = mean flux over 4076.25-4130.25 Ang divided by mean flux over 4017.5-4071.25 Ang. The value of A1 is 1.11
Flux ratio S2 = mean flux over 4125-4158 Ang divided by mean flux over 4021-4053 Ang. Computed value 1.02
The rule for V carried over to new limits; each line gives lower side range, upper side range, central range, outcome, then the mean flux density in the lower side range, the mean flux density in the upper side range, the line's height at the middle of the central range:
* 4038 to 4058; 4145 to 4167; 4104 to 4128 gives -3.01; 8.82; 8.86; 8.85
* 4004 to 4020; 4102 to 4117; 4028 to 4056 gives 1.61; 9.04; 10.1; 9.37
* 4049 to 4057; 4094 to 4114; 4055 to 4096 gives 0.42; 8.94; 10.2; 9.51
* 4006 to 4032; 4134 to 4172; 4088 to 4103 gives -2.10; 9.03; 8.93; 8.97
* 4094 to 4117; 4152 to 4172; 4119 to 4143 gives 0.69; 10.2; 8.9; 9.63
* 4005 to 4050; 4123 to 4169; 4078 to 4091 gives -0.84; 8.92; 9.05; 8.98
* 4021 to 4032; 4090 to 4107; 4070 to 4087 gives 1.01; 9.05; 10.2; 9.91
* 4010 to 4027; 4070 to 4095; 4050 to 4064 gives 0.41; 9.04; 9.55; 9.35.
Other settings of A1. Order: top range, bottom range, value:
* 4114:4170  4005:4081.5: 1.02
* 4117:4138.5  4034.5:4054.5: 1.08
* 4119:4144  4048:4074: 1.03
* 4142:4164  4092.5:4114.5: 0.87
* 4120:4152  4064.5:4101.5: 0.96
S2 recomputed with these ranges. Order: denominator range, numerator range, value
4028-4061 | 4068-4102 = 1.09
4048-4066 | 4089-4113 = 1.12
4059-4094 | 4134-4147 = 0.96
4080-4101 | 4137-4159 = 0.89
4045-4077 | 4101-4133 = 1.10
